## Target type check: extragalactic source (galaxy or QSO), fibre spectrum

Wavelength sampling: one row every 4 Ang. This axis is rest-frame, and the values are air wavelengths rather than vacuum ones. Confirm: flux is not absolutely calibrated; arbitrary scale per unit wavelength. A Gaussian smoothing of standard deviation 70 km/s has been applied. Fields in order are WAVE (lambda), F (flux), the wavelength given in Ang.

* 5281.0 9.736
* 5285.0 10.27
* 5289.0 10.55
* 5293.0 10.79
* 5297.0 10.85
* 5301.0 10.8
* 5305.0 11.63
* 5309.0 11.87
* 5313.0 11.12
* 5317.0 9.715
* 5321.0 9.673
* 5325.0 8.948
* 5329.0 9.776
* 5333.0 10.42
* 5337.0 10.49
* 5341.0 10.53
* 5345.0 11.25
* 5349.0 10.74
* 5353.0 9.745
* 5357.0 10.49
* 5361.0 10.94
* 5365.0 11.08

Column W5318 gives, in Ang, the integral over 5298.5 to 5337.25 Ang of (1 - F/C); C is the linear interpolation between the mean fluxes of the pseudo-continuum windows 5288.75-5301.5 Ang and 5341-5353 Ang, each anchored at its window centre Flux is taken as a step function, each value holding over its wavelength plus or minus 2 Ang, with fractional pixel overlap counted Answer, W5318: 1.1 Ang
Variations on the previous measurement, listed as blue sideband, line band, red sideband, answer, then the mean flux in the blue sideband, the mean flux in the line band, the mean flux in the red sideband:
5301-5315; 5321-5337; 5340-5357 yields 1.70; 11.4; 9.81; 10.6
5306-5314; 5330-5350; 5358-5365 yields 0.97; 11.6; 10.6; 10.9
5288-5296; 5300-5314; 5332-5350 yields -0.92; 10.7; 11.4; 10.7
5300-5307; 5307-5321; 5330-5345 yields 0.41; 11.3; 10.7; 10.5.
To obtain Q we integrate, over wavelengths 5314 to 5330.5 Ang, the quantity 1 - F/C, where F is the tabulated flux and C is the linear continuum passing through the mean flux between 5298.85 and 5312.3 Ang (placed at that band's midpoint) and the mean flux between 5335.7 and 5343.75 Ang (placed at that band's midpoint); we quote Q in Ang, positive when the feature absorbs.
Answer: 2.1 Ang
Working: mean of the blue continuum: 11.4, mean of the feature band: 9.62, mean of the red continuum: 10.6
